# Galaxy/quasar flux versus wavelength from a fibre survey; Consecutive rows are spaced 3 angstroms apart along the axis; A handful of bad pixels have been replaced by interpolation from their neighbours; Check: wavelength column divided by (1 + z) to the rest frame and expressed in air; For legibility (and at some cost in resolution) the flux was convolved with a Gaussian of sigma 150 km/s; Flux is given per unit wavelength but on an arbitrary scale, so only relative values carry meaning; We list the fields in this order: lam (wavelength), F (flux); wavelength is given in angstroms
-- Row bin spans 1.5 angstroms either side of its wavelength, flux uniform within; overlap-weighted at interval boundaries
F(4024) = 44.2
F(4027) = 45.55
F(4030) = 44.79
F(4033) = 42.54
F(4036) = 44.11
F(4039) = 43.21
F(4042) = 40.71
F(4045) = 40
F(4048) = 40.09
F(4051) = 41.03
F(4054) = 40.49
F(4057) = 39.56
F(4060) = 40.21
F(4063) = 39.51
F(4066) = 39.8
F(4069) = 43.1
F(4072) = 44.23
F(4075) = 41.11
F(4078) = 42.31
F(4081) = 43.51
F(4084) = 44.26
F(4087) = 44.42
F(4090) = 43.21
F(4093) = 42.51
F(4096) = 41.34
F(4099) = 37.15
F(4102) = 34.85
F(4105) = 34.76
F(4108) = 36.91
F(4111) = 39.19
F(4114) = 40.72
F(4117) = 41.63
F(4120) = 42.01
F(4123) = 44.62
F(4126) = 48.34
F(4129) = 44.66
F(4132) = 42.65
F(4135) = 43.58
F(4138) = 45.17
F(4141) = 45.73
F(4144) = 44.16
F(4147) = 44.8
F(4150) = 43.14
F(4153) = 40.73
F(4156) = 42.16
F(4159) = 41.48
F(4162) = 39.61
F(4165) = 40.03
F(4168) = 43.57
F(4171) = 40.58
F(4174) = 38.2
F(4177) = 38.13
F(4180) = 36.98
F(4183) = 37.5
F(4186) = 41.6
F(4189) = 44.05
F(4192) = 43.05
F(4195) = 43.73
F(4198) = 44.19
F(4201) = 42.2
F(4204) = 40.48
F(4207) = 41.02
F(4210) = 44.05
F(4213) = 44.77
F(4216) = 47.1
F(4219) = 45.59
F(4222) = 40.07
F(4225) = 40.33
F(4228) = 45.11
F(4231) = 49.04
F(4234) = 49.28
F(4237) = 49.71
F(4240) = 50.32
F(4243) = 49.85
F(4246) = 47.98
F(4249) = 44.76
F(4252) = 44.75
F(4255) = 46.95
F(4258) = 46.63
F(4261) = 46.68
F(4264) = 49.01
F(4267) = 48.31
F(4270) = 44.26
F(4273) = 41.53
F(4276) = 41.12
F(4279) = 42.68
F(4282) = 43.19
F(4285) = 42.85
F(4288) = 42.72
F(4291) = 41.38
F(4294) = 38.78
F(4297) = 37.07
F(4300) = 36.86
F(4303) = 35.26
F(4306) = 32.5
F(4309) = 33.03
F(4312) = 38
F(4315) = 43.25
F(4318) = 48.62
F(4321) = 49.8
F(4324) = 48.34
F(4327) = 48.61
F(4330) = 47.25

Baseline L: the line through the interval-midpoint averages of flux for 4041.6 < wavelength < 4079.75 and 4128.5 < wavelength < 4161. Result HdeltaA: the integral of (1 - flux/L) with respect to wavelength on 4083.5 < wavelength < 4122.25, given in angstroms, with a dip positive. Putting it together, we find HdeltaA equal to 1.8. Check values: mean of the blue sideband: 41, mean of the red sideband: 43.4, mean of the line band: 40.2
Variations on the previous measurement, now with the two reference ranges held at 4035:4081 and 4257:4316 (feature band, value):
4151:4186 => 1.1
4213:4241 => -3.3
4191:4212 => -0.7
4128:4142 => -1.0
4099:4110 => 1.4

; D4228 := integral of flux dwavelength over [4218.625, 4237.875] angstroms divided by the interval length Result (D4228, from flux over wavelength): 45.5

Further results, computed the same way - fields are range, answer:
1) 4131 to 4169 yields 42.8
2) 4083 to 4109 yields 39.9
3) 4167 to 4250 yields 43.7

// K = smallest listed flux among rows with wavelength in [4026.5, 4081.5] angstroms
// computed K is 39.51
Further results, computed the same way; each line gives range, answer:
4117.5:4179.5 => 38.13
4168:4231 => 36.98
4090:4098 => 41.34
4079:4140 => 34.76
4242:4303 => 35.26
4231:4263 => 44.75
